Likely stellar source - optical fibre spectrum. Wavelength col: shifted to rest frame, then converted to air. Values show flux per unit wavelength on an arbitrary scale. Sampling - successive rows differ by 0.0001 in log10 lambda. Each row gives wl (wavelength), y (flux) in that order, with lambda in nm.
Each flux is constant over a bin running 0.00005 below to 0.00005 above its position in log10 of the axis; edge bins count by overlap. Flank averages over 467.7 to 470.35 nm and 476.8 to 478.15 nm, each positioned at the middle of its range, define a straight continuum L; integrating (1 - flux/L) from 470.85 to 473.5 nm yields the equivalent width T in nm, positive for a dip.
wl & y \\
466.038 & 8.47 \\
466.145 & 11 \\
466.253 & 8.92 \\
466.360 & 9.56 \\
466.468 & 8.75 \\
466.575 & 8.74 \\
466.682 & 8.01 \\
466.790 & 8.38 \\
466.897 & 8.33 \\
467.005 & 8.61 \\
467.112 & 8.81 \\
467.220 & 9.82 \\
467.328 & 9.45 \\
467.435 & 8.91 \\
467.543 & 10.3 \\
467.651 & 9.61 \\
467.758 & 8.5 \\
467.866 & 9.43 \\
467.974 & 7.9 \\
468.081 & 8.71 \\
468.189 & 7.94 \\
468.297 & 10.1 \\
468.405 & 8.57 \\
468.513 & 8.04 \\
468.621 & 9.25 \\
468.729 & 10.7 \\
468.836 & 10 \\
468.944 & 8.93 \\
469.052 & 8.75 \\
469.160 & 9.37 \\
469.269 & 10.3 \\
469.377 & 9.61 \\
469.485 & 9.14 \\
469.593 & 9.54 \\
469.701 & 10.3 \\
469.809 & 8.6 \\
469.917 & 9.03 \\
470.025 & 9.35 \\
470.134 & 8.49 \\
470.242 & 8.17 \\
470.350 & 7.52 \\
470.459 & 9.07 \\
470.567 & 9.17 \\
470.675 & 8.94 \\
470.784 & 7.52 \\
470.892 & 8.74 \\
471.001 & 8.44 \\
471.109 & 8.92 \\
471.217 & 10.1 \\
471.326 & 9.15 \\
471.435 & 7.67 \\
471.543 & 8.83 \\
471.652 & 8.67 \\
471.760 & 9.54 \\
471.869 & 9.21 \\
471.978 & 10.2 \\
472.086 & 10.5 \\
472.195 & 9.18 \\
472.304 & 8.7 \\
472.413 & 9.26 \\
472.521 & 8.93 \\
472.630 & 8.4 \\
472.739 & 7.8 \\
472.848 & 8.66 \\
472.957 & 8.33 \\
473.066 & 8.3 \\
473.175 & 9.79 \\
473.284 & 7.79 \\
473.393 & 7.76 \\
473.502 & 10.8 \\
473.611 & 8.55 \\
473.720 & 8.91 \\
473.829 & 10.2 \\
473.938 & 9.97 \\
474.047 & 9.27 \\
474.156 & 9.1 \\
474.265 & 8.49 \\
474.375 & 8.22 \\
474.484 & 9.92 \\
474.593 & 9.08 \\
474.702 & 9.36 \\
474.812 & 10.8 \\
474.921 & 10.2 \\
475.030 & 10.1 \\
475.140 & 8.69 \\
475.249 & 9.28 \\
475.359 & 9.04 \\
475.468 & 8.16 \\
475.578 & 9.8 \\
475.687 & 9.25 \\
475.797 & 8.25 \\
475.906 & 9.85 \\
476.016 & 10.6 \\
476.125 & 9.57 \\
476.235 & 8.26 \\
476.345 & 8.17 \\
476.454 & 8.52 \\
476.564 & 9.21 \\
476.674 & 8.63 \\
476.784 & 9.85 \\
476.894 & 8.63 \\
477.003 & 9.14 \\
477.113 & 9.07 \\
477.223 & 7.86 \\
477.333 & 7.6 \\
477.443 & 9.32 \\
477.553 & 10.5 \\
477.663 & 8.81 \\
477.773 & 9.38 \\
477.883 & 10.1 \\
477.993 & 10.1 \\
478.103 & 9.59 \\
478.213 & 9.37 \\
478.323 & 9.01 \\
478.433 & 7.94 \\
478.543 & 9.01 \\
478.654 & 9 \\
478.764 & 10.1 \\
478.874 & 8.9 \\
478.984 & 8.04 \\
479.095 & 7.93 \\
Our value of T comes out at 0.063 nm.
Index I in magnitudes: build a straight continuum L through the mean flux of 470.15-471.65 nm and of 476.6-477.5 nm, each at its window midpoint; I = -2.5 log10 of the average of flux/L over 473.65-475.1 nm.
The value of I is -0.09 mag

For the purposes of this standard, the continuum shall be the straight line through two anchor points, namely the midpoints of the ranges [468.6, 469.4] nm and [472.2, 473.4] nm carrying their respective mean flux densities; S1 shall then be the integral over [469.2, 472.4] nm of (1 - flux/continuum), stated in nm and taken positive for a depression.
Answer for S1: 0.02 nm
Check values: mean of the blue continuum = 9.63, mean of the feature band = 9.06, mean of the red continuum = 8.57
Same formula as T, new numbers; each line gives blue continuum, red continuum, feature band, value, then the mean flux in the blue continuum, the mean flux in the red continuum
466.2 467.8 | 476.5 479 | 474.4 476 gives -0.06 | 8.99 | 9.11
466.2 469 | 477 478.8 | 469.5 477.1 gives 0.04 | 9.01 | 9.16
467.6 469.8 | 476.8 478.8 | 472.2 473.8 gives 0.08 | 9.22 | 9.15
